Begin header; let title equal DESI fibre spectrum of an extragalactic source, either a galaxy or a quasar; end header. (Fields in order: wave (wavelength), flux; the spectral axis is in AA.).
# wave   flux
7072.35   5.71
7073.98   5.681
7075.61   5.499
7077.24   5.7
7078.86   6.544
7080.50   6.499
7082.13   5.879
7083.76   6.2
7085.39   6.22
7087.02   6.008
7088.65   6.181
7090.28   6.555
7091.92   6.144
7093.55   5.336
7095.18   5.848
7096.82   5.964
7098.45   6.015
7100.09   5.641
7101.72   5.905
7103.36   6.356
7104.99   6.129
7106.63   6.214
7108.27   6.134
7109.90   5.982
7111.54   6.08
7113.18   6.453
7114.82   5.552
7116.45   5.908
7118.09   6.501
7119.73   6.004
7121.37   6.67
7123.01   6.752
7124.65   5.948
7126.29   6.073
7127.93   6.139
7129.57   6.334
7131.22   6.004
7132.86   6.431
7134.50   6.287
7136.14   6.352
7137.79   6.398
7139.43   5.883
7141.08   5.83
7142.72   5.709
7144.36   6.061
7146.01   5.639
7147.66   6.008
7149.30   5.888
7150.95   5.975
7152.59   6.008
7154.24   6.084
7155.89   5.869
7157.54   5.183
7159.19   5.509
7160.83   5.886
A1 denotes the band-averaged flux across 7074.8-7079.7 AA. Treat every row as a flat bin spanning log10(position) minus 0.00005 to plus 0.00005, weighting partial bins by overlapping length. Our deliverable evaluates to 5.92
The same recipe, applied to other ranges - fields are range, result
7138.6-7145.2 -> 5.87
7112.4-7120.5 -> 6.09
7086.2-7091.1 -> 6.25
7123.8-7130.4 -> 6.12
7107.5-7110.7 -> 6.07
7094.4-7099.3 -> 5.93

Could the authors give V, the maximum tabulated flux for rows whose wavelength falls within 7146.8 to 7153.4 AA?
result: 6.008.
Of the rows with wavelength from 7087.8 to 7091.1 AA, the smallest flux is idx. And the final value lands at 6.181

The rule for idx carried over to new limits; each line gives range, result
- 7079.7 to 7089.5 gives 5.879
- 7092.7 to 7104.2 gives 5.336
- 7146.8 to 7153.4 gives 5.888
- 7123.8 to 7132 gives 5.948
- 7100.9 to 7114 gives 5.905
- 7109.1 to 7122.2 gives 5.552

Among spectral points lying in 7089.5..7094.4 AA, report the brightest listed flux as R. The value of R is 6.555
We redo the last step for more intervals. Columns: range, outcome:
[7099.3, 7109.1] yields 6.356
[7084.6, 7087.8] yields 6.22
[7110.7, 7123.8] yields 6.752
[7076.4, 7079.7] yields 6.544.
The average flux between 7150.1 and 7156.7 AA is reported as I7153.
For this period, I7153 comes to 5.98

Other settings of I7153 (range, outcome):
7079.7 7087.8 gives 6.16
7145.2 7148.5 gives 5.83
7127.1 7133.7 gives 6.23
